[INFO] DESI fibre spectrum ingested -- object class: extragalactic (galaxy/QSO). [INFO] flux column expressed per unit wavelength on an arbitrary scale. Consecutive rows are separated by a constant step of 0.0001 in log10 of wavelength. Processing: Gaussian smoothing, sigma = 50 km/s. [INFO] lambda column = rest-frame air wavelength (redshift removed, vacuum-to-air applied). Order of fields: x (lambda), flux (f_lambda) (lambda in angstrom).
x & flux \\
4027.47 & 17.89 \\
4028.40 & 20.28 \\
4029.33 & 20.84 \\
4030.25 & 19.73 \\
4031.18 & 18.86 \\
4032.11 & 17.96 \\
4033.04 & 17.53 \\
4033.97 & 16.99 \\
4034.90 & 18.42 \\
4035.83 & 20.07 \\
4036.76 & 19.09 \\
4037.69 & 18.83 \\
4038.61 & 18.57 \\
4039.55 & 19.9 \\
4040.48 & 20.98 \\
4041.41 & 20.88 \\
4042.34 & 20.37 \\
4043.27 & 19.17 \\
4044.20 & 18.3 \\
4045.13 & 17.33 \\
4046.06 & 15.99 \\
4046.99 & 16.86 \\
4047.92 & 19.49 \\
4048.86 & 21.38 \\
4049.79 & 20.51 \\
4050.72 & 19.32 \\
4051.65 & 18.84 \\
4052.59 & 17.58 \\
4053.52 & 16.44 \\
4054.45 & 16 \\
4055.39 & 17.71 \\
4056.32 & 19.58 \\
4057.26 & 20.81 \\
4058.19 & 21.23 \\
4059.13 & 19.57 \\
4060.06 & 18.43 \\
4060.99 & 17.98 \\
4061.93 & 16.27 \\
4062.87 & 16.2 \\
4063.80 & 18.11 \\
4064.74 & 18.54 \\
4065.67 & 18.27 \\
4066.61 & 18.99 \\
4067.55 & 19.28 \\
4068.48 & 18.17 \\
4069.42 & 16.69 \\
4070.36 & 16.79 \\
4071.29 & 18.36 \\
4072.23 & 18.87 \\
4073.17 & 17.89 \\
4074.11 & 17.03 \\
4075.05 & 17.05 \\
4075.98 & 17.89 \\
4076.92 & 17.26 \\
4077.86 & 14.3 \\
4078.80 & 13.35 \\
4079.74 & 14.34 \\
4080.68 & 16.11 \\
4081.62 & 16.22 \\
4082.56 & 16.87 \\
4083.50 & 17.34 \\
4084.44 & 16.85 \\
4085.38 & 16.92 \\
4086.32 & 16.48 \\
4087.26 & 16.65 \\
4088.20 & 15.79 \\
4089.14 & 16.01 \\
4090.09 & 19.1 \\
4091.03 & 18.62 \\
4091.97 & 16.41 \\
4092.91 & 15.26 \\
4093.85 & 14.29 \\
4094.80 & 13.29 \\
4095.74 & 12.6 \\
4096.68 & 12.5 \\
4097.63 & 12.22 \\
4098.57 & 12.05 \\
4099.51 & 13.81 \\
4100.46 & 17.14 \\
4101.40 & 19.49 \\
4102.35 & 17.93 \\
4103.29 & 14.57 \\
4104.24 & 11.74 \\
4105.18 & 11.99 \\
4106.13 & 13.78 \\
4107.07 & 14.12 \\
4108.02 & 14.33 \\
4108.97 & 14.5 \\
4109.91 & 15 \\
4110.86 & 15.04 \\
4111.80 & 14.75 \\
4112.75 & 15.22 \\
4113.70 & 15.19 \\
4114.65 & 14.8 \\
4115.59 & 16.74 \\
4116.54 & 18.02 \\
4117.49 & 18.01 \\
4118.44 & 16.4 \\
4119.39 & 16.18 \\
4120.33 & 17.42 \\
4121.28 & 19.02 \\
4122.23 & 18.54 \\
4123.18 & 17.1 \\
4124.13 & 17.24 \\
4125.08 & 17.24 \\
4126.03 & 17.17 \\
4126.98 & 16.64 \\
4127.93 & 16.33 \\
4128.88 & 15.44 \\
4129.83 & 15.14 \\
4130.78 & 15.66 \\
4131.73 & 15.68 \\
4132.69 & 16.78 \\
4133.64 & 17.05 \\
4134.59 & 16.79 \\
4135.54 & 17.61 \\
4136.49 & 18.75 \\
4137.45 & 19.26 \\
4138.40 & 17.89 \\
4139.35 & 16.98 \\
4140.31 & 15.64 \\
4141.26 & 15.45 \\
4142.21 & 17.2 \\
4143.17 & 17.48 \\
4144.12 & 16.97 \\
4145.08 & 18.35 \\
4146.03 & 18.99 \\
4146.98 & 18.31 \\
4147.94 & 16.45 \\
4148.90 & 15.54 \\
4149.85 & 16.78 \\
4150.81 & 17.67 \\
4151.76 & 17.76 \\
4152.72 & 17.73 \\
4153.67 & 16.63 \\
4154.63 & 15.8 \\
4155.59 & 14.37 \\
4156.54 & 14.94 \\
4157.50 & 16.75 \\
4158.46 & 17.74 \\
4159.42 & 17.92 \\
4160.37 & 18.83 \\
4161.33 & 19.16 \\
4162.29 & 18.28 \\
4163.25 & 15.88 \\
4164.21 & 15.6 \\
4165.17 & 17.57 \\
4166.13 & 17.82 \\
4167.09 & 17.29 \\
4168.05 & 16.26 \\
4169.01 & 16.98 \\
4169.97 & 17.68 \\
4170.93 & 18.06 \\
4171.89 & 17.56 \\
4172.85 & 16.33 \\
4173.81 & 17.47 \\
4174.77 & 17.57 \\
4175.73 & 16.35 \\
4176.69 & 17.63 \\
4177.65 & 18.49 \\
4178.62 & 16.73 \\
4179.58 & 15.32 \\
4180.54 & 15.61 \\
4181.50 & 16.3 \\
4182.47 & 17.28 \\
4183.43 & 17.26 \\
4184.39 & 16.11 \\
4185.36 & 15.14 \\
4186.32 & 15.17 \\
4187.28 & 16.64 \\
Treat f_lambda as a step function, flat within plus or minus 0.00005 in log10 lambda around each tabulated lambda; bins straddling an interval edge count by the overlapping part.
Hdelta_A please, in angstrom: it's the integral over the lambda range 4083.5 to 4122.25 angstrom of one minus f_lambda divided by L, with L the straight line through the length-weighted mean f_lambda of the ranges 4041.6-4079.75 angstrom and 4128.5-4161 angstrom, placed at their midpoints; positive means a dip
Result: 4.3 angstrom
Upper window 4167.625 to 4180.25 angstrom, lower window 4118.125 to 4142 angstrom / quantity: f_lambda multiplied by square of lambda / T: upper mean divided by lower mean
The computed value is 1.0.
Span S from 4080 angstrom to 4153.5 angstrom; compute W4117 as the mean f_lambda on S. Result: 16.2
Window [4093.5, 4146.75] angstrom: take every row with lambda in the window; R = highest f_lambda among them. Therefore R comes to 19.49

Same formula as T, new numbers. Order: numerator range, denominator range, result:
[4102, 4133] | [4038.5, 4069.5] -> 0.88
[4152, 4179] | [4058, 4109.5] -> 1.10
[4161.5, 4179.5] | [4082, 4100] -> 1.16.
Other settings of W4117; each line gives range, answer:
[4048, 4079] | 18.1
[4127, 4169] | 17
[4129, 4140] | 17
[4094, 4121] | 15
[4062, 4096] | 16.7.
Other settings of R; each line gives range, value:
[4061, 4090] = 19.28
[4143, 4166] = 19.16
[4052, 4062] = 21.23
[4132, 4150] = 19.26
